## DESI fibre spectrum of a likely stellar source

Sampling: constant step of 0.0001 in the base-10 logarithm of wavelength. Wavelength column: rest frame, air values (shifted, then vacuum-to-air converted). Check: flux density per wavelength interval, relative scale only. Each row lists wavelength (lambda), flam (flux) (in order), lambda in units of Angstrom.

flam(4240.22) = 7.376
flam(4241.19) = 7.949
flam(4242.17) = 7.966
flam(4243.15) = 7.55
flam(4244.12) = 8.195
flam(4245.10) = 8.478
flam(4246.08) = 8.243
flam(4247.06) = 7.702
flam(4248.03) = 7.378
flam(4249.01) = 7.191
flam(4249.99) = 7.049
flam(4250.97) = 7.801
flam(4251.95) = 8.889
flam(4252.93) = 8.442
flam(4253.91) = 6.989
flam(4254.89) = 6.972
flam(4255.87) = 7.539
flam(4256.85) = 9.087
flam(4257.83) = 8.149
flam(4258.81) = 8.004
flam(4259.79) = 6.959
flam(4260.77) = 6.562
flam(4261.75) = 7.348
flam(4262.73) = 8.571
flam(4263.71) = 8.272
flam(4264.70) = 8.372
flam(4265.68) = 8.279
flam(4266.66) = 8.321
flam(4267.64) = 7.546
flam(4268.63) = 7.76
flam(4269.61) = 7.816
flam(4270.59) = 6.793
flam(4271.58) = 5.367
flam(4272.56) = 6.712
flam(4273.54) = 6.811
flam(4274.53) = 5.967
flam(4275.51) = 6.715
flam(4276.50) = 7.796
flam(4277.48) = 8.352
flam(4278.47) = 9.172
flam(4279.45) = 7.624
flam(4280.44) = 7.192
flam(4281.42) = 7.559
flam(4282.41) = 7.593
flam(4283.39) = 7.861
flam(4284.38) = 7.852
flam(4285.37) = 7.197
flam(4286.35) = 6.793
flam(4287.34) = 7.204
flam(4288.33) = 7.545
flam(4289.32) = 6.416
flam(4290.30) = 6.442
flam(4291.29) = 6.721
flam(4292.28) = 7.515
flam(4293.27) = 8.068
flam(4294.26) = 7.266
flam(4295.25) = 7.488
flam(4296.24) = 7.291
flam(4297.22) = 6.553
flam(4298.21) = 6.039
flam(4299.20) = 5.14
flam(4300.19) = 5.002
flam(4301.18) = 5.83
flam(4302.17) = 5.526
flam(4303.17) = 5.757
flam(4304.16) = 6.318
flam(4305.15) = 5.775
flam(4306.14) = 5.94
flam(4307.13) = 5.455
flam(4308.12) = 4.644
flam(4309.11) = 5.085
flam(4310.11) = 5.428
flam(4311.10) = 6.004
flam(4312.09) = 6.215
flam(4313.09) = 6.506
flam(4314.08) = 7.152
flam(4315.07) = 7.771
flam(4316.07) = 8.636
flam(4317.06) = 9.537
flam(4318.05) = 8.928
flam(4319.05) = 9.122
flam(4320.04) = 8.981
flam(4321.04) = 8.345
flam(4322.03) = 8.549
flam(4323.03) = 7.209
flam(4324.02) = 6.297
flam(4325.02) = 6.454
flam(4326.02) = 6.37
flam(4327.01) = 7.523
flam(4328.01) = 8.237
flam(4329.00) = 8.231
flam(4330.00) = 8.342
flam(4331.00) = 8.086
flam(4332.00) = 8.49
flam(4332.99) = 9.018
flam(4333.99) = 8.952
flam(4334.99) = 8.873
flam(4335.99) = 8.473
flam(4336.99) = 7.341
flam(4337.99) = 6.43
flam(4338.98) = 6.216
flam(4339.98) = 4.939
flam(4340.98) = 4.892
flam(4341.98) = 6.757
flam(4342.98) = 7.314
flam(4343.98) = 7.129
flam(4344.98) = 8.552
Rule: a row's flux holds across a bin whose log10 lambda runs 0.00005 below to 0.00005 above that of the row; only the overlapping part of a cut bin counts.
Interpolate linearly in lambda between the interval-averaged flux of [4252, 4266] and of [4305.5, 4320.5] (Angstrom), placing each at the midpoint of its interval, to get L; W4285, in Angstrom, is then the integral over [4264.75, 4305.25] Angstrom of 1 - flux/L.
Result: 2.3 Angstrom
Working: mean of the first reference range 7.85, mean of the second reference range 7.01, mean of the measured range 7.03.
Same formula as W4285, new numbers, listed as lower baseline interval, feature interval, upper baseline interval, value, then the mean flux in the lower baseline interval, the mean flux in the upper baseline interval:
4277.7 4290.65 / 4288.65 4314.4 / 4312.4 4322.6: 5.43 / 7.45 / 8.3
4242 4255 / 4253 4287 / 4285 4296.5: -0.31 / 7.79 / 7.16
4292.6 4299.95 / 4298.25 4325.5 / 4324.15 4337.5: 2.37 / 6.79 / 7.98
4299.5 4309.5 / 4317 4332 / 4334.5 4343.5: -4.14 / 5.53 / 6.8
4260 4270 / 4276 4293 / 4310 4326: 0.64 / 7.86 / 7.59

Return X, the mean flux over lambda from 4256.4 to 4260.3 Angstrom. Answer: 8.04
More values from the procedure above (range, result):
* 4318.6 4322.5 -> 8.76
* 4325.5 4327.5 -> 6.95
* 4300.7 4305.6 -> 5.83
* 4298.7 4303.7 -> 5.45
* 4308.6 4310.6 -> 5.24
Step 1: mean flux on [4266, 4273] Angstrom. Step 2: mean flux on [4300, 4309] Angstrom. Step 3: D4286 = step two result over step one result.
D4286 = 0.8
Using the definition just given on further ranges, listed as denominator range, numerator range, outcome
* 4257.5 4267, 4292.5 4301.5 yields 0.83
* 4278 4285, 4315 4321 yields 1.13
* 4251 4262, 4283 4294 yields 0.93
